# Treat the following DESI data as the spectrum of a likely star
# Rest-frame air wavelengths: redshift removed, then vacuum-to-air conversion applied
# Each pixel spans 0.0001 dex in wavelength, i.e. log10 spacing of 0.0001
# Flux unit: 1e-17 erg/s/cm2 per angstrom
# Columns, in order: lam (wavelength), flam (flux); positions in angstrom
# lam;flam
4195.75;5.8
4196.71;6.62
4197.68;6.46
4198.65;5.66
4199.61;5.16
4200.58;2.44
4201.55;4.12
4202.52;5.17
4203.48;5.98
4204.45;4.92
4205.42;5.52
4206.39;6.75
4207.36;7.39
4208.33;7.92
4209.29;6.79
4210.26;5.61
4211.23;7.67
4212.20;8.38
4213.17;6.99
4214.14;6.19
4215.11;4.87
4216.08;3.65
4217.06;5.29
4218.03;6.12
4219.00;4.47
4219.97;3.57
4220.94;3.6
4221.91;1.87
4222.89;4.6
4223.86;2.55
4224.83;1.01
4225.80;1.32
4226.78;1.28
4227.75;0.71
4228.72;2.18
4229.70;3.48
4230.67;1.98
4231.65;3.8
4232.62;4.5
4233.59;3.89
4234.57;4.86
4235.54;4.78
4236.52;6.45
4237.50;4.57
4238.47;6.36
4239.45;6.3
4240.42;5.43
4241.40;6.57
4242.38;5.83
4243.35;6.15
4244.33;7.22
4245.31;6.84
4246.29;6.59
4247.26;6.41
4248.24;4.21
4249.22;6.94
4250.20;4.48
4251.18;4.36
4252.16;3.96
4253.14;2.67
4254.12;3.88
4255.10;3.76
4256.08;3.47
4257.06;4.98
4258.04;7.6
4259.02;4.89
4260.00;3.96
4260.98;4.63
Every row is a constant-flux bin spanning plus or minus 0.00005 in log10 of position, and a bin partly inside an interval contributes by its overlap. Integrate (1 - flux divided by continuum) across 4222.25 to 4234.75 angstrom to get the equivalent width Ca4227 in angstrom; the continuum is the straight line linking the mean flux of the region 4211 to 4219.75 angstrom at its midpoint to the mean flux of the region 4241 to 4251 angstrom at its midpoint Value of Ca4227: 6.77 angstrom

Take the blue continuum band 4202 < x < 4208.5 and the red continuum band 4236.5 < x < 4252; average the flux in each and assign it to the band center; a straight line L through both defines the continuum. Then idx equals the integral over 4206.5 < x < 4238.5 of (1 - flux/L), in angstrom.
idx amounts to 8.11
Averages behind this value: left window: 6.14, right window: 5.86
